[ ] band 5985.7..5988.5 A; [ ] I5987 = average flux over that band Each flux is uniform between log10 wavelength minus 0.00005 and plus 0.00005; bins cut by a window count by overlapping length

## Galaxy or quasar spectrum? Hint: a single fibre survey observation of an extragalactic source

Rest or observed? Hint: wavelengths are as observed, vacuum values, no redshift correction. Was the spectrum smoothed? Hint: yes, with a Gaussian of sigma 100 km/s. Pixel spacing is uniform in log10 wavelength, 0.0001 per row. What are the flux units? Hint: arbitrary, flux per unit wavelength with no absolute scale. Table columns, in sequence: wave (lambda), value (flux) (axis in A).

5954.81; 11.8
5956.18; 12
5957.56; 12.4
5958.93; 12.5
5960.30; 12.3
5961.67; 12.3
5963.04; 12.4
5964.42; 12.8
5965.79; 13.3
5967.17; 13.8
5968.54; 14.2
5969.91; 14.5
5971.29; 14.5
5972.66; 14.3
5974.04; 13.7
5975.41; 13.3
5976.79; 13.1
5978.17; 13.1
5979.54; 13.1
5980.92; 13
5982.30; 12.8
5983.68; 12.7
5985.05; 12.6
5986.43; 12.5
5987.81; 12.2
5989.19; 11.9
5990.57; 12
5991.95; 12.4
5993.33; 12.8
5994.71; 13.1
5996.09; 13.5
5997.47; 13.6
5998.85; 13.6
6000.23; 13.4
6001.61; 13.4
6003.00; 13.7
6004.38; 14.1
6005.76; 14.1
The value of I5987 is 12.3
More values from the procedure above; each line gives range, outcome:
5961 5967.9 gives 12.9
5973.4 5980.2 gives 13.3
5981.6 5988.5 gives 12.6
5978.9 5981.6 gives 13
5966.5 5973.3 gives 14.3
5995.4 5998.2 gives 13.6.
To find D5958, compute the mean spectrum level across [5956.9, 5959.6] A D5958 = 12.5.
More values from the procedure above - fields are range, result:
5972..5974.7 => 14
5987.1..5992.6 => 12.1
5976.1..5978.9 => 13.1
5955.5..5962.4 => 12.3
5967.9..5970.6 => 14.4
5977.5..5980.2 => 13.1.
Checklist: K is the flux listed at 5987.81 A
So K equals 12.2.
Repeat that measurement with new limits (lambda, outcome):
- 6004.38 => 14.1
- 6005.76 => 14.1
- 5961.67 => 12.3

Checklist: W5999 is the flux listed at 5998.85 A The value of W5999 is 13.6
